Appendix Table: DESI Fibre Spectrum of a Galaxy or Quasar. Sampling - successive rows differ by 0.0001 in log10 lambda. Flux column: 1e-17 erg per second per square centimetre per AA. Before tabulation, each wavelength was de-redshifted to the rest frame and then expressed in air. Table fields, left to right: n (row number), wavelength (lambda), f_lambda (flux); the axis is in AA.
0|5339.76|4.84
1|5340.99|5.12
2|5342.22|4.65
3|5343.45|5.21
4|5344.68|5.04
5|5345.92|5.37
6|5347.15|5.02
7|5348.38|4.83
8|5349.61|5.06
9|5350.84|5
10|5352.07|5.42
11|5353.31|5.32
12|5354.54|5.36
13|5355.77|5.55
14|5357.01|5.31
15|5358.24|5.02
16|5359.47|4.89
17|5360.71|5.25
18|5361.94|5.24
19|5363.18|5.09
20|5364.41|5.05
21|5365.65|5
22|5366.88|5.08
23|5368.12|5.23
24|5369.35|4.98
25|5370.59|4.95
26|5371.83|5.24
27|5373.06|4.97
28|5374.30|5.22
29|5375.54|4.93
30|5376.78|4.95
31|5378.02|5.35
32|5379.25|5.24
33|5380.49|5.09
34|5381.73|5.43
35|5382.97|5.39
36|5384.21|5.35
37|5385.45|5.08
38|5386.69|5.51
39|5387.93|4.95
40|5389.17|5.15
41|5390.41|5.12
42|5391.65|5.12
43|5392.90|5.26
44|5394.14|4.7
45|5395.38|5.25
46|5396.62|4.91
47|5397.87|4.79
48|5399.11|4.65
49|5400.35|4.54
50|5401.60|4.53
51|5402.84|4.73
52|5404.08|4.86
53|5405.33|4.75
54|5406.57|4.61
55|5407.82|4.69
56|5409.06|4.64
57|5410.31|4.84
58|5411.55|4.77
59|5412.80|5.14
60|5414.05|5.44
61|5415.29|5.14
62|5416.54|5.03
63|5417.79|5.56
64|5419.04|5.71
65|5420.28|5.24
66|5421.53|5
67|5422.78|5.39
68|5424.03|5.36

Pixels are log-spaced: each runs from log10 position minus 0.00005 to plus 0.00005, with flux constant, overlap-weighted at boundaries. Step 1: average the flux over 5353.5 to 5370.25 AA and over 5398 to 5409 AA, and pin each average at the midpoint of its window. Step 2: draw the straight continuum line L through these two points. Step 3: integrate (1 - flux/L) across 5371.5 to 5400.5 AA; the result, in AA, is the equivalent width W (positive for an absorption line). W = -1.3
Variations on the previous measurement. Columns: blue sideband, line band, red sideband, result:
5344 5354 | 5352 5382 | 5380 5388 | 0.3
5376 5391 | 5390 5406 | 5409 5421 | 1.0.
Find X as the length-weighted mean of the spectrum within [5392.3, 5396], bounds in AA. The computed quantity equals 5.08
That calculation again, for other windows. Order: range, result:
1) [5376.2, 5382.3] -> 5.22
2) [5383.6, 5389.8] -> 5.21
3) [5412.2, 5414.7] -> 5.3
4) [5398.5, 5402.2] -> 4.57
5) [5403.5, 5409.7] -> 4.71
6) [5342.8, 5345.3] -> 5.11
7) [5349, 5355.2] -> 5.24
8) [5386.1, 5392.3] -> 5.16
